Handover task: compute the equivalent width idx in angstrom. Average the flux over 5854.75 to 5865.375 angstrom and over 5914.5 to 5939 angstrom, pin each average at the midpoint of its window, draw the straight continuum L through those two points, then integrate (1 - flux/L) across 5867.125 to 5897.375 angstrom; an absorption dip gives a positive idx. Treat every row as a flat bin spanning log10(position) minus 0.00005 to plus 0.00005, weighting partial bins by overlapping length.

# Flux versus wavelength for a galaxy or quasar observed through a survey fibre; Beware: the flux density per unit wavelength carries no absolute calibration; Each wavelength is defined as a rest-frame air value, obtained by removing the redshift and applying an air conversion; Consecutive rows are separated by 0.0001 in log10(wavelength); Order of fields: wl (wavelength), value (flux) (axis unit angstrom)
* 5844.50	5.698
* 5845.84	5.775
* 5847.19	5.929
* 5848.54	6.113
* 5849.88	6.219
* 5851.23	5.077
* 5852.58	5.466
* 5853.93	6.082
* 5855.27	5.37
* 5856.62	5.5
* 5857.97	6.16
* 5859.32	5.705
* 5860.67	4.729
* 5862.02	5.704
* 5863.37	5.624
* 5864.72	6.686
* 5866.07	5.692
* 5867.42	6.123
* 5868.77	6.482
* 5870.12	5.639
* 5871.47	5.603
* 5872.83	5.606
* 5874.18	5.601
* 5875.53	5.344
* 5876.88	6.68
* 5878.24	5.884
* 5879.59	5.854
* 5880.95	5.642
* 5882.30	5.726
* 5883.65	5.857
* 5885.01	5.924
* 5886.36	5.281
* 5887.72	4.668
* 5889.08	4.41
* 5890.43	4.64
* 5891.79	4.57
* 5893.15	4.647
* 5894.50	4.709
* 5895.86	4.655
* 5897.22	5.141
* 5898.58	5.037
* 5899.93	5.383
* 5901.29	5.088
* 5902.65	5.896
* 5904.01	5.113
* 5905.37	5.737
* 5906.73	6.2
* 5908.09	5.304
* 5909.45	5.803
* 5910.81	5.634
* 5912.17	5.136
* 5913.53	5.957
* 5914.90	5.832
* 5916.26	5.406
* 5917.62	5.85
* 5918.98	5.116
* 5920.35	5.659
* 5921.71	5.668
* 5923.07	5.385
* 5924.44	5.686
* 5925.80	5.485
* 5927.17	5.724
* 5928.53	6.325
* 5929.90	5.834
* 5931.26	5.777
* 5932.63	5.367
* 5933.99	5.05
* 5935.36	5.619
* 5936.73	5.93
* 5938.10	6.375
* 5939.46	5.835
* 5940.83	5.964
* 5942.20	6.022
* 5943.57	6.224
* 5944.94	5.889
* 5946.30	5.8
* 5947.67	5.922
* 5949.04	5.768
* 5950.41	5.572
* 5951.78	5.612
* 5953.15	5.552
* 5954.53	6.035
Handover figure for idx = 1.4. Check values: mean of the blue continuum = 5.68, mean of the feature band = 5.42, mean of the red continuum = 5.67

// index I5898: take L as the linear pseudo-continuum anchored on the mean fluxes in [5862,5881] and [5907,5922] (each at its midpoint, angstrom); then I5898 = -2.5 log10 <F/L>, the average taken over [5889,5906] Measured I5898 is 0.14 mag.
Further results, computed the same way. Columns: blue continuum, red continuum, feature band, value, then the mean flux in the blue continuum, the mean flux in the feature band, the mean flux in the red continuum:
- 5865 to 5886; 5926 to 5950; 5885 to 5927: 0.10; 5.85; 5.32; 5.84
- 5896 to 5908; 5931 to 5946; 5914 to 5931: -0.01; 5.41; 5.67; 5.82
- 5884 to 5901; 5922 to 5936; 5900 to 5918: -0.07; 4.94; 5.6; 5.63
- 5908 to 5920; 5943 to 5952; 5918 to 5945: -0.01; 5.57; 5.74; 5.84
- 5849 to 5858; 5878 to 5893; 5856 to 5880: -0.06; 5.68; 5.81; 5.27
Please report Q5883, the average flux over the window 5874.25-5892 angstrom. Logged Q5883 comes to 5.45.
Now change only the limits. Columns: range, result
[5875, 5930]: 5.46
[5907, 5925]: 5.58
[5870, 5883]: 5.76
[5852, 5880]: 5.79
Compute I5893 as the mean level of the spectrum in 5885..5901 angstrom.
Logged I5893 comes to 4.89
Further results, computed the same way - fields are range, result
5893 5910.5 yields 5.31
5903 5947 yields 5.71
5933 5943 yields 5.82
